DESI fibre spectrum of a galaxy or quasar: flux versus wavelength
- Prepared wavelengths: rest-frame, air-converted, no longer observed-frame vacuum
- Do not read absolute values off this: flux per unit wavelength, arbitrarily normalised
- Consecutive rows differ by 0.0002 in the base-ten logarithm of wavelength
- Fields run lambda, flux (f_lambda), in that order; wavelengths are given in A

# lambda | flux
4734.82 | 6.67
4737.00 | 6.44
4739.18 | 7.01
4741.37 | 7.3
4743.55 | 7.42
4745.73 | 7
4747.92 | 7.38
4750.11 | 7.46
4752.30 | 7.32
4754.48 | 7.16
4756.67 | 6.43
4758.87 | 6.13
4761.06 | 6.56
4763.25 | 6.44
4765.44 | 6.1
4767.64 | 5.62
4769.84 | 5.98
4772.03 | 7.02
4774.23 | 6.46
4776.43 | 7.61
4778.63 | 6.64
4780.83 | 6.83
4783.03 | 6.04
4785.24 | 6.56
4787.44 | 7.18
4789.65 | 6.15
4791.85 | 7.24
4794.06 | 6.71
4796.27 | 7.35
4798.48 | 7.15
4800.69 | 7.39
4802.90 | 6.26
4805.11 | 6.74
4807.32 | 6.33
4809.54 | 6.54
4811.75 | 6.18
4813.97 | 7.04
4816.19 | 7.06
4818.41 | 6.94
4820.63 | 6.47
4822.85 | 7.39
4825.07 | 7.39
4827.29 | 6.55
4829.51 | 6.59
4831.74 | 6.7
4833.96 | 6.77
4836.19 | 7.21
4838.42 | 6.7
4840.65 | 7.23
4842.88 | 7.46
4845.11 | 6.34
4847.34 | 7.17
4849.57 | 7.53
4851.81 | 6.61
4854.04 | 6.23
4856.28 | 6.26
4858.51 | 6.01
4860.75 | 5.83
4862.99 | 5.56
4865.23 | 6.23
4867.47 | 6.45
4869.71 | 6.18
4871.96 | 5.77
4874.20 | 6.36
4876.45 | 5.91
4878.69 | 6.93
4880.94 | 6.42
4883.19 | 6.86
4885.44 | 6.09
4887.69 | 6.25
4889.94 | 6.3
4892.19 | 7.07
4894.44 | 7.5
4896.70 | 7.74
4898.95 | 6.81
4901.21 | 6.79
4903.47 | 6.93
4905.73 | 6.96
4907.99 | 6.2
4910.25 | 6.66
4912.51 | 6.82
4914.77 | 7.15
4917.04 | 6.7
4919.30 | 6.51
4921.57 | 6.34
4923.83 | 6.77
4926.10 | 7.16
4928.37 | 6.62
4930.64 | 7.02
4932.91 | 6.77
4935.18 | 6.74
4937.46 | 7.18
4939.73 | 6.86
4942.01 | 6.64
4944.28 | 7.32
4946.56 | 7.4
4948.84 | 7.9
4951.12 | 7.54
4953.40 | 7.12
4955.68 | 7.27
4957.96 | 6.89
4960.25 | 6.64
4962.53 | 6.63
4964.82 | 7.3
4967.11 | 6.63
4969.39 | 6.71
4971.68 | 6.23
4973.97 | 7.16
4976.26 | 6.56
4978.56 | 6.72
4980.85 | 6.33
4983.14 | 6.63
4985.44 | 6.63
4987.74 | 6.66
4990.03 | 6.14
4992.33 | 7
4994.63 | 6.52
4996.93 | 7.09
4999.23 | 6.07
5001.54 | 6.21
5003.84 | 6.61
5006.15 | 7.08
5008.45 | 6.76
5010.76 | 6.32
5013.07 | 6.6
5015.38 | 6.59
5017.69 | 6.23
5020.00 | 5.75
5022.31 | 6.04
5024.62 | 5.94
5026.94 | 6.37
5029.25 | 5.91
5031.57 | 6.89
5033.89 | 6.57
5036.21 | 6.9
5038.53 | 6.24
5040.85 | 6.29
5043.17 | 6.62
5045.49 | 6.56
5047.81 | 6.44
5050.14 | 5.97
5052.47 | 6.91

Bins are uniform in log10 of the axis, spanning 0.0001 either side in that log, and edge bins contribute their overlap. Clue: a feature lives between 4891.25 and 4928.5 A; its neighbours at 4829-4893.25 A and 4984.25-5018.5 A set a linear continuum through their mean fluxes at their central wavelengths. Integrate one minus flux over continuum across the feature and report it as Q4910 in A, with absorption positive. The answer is -1.9 A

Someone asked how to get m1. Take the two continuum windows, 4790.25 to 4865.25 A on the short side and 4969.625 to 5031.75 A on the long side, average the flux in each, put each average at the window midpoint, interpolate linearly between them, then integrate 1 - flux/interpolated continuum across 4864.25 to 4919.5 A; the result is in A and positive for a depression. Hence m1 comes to 0.1 A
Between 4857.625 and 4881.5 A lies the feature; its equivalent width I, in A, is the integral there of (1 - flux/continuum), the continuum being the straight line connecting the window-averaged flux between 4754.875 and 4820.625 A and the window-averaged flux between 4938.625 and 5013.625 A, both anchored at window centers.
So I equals 2.0 A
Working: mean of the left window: 6.65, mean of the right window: 6.79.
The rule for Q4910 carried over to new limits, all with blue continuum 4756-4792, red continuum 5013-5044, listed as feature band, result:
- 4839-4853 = -1.2 A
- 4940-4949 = -1.1 A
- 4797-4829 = -1.6 A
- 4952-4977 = -1.8 A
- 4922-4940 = -1.3 A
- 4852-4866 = 0.9 A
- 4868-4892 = 0.4 A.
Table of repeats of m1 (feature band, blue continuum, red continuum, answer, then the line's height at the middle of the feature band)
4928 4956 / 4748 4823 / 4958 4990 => -1.8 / 6.68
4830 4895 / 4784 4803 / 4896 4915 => 3.2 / 6.88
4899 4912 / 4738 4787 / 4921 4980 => 0.3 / 6.89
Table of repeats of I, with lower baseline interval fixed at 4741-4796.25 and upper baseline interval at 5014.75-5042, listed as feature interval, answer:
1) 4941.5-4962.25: -2.4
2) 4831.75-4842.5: -0.6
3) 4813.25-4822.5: -0.3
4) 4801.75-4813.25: 0.4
